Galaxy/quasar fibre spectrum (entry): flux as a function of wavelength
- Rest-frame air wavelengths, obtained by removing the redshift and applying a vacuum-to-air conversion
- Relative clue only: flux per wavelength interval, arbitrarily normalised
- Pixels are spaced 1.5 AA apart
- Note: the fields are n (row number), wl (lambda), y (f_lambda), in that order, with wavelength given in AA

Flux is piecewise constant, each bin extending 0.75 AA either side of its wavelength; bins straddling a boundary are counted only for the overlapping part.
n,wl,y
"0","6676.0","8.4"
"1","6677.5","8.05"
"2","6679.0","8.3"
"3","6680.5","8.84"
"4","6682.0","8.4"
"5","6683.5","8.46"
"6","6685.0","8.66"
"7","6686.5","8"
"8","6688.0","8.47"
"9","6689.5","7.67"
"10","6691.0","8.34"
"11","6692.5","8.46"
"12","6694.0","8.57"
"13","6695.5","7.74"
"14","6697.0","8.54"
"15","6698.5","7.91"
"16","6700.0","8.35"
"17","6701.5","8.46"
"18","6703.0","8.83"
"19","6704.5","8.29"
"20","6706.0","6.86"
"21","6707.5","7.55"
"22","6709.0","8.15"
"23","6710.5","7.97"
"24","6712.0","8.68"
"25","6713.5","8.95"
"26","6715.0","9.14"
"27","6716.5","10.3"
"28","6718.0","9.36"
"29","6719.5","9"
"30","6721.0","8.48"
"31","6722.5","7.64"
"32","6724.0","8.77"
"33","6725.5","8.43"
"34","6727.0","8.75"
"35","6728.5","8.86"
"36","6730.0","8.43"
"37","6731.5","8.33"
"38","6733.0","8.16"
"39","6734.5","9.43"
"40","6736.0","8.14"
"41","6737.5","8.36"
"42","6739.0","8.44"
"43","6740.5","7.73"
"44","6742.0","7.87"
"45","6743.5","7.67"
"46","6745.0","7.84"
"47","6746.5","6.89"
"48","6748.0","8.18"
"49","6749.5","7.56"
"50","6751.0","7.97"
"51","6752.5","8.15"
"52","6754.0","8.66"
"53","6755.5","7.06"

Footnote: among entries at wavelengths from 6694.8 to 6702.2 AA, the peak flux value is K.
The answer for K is 8.54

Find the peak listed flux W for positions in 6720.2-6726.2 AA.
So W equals 8.77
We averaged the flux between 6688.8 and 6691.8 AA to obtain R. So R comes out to 8.02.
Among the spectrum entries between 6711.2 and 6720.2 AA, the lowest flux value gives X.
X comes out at 8.68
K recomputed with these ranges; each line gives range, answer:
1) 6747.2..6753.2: 8.18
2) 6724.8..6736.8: 9.43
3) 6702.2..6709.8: 8.83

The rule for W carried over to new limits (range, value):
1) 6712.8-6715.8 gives 9.14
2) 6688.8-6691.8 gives 8.34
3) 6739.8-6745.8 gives 7.87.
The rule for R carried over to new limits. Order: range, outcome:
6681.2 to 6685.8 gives 8.5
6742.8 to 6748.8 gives 7.64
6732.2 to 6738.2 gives 8.52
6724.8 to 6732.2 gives 8.56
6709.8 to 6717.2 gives 9.01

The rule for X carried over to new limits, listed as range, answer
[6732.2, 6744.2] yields 7.67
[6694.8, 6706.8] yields 6.86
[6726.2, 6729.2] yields 8.75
